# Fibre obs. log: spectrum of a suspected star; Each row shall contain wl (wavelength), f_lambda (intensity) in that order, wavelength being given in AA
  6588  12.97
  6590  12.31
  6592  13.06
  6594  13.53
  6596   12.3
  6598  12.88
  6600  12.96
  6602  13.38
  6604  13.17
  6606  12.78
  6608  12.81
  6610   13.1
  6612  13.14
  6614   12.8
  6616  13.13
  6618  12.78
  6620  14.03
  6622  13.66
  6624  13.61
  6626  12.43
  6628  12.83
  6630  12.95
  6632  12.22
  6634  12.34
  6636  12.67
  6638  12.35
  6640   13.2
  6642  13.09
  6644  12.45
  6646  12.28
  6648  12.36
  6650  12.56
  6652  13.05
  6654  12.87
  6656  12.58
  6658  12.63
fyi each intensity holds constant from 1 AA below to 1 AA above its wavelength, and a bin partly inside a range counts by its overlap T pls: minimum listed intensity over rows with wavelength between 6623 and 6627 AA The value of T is 12.43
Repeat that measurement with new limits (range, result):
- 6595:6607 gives 12.3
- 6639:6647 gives 12.28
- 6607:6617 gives 12.8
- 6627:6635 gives 12.22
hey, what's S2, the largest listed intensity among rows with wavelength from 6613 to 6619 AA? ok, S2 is 13.13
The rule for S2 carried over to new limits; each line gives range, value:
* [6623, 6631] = 13.61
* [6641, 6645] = 13.09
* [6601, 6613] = 13.38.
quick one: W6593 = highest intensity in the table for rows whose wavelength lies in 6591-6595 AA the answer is 13.53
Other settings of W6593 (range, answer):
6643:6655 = 13.05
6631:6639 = 12.67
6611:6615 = 13.14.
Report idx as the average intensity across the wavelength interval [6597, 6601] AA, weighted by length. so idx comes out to 12.9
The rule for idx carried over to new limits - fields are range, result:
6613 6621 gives 13.2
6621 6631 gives 13.1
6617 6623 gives 13.5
